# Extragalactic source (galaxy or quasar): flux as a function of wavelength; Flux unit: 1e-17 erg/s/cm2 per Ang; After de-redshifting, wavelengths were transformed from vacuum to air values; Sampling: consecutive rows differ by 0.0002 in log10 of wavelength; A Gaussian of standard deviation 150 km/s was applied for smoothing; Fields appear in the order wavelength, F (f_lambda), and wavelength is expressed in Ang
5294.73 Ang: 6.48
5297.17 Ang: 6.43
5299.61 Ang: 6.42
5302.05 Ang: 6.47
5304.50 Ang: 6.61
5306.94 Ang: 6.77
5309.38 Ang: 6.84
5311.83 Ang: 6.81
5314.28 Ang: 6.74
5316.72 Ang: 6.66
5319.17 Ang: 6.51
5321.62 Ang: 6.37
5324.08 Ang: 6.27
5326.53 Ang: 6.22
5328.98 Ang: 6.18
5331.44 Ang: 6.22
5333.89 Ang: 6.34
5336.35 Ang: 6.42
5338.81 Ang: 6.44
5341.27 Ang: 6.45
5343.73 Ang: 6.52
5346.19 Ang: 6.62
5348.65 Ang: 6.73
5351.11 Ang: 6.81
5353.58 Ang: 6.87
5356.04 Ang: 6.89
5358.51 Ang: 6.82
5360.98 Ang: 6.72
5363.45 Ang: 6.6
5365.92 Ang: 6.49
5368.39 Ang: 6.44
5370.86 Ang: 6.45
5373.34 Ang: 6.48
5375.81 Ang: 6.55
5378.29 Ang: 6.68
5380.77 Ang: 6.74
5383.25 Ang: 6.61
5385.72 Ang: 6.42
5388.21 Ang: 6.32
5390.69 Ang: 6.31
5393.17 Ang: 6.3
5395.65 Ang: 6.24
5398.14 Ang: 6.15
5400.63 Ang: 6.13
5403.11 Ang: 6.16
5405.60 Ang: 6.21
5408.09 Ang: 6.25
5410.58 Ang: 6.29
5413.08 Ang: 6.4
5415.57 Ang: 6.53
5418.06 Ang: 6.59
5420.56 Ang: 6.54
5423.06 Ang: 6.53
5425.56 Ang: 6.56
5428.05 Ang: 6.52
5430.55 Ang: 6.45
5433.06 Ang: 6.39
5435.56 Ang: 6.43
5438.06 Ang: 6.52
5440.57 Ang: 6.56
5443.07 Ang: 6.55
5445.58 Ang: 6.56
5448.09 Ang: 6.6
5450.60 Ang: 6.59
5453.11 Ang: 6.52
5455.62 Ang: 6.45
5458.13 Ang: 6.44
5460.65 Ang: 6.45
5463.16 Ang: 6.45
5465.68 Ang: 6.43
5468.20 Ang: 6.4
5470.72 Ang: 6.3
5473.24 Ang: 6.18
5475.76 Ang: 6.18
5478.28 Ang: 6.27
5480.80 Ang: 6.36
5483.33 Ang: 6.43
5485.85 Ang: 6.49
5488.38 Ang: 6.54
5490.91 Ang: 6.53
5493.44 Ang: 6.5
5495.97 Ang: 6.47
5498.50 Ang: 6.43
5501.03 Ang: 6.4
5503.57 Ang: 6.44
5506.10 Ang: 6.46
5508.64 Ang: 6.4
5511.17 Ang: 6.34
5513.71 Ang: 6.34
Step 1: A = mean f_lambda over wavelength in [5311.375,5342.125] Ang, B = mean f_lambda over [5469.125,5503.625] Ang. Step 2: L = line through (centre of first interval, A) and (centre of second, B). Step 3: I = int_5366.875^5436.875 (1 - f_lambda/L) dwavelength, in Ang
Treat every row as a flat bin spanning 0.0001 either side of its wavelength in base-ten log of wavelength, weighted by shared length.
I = -0.1 Ang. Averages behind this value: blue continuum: 6.42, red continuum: 6.39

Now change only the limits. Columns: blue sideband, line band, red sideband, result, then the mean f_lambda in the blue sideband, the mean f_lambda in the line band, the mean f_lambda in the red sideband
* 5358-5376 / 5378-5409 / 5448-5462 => 1.0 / 6.56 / 6.34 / 6.5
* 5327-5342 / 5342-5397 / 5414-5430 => -1.3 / 6.33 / 6.57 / 6.54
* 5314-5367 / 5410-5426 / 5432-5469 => 0.0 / 6.54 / 6.49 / 6.49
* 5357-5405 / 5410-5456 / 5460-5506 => -0.6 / 6.45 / 6.51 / 6.4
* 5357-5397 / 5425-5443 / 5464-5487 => -0.2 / 6.51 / 6.49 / 6.34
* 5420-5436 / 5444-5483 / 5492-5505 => 0.3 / 6.49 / 6.41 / 6.45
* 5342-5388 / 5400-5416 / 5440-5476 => 0.7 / 6.63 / 6.28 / 6.45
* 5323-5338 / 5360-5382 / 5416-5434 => -0.7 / 6.28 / 6.57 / 6.51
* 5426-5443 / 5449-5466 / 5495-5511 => 0.0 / 6.49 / 6.48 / 6.43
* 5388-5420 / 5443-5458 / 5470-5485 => -0.6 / 6.3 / 6.54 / 6.29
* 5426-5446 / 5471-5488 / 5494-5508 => 0.3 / 6.5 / 6.33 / 6.44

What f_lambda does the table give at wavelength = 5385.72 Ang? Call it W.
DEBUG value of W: 6.42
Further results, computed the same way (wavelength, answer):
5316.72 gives 6.66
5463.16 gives 6.45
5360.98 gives 6.72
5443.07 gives 6.55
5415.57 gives 6.53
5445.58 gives 6.56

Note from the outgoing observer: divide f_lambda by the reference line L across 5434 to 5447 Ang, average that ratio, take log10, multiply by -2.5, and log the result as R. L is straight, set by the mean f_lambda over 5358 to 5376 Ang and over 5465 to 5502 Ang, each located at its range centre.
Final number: -0.01 mag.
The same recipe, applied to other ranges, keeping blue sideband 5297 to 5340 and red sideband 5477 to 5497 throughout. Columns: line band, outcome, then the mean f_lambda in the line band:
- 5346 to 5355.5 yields -0.051 mag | 6.79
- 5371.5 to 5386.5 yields -0.018 mag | 6.58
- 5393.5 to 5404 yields 0.049 mag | 6.18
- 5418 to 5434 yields -0.007 mag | 6.5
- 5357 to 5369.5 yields -0.024 mag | 6.62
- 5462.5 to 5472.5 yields 0.013 mag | 6.38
